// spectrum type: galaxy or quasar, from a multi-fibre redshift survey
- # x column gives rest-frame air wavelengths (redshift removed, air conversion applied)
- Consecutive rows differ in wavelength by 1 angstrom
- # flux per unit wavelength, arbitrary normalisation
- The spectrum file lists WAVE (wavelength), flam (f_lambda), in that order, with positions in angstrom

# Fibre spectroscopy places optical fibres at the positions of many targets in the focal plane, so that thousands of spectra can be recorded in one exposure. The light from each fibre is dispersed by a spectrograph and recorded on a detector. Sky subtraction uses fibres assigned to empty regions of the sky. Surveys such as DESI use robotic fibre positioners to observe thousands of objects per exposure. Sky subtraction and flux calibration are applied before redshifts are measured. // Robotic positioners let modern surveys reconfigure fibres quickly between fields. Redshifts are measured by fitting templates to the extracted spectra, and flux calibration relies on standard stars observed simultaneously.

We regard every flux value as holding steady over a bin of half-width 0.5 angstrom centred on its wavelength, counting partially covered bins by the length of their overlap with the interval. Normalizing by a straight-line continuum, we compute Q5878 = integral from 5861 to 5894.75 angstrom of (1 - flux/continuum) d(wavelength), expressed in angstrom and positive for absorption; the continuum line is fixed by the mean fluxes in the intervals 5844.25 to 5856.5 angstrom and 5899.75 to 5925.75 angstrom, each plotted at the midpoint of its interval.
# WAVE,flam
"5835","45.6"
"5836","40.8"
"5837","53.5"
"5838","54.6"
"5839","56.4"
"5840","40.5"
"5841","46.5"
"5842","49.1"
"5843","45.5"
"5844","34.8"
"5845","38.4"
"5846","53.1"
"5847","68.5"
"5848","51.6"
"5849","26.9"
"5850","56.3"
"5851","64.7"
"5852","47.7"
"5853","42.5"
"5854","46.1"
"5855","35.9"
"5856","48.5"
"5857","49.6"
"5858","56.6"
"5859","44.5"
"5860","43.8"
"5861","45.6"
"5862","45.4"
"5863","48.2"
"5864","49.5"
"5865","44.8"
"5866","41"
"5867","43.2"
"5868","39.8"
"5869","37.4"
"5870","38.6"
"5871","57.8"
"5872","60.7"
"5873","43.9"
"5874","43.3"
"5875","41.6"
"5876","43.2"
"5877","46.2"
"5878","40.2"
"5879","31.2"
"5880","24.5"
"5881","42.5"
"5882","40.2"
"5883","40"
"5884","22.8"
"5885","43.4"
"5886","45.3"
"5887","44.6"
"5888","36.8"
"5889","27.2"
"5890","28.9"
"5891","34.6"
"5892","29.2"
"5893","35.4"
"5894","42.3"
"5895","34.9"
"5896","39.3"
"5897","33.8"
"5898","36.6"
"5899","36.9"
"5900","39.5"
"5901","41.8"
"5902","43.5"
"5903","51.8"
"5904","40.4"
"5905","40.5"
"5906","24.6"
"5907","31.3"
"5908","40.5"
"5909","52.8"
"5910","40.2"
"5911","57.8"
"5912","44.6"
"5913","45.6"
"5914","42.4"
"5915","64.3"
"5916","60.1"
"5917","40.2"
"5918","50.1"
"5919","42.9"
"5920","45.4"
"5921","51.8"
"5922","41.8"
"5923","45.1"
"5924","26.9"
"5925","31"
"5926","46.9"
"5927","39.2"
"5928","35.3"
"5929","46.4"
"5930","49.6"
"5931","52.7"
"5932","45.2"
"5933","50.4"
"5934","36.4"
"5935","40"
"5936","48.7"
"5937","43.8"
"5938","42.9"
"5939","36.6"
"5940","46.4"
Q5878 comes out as 4.23 angstrom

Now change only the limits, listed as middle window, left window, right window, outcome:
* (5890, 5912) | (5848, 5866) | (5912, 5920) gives 4.1 angstrom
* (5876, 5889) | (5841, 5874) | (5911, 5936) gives 2.3 angstrom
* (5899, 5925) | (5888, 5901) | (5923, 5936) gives -3.5 angstrom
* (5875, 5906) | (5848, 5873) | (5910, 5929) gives 5.4 angstrom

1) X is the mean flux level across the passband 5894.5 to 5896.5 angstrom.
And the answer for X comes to 37.1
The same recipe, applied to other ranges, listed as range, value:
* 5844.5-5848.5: 52.9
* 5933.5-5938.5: 42.4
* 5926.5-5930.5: 42.6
